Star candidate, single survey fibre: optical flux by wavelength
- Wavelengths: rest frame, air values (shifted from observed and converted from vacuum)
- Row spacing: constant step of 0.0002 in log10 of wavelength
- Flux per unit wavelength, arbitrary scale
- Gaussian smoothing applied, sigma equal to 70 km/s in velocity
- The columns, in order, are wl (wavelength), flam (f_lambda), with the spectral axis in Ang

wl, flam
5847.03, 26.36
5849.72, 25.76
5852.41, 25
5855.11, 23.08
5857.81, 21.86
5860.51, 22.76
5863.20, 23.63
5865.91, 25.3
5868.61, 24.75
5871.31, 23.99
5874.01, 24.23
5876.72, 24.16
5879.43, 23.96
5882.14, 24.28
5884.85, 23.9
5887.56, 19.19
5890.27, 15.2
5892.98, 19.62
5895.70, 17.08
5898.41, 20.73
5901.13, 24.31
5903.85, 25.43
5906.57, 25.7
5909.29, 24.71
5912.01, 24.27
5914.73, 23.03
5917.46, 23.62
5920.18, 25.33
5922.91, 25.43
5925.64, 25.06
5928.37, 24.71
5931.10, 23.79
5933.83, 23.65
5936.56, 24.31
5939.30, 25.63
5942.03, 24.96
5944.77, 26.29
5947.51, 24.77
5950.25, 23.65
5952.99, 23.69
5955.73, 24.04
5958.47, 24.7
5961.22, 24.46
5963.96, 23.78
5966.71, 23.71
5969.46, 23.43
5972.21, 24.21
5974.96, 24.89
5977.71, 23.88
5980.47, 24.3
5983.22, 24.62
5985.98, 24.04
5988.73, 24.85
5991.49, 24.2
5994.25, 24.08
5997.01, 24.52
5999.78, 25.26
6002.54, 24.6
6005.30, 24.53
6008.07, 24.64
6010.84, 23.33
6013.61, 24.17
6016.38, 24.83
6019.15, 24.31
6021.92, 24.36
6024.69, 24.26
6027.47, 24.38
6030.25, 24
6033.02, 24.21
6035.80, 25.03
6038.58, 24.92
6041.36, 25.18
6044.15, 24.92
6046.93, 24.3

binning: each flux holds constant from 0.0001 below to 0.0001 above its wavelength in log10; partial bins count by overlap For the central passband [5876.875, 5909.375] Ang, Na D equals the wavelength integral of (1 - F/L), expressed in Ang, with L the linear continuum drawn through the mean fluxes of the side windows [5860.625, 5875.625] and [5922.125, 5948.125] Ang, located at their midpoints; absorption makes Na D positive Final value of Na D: 3.31 Ang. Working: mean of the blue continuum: 24.3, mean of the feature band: 22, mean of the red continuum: 24.8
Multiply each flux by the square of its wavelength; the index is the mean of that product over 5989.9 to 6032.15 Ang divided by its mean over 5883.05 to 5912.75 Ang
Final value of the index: 1.2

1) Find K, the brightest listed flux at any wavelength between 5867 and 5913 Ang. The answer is 25.7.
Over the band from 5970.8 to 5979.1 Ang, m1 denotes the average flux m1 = 24.3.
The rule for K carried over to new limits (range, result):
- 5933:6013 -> 26.29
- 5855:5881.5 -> 25.3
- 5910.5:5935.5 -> 25.43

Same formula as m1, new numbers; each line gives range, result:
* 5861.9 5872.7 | 24.4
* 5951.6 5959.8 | 24.2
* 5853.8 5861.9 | 22.6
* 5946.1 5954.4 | 24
